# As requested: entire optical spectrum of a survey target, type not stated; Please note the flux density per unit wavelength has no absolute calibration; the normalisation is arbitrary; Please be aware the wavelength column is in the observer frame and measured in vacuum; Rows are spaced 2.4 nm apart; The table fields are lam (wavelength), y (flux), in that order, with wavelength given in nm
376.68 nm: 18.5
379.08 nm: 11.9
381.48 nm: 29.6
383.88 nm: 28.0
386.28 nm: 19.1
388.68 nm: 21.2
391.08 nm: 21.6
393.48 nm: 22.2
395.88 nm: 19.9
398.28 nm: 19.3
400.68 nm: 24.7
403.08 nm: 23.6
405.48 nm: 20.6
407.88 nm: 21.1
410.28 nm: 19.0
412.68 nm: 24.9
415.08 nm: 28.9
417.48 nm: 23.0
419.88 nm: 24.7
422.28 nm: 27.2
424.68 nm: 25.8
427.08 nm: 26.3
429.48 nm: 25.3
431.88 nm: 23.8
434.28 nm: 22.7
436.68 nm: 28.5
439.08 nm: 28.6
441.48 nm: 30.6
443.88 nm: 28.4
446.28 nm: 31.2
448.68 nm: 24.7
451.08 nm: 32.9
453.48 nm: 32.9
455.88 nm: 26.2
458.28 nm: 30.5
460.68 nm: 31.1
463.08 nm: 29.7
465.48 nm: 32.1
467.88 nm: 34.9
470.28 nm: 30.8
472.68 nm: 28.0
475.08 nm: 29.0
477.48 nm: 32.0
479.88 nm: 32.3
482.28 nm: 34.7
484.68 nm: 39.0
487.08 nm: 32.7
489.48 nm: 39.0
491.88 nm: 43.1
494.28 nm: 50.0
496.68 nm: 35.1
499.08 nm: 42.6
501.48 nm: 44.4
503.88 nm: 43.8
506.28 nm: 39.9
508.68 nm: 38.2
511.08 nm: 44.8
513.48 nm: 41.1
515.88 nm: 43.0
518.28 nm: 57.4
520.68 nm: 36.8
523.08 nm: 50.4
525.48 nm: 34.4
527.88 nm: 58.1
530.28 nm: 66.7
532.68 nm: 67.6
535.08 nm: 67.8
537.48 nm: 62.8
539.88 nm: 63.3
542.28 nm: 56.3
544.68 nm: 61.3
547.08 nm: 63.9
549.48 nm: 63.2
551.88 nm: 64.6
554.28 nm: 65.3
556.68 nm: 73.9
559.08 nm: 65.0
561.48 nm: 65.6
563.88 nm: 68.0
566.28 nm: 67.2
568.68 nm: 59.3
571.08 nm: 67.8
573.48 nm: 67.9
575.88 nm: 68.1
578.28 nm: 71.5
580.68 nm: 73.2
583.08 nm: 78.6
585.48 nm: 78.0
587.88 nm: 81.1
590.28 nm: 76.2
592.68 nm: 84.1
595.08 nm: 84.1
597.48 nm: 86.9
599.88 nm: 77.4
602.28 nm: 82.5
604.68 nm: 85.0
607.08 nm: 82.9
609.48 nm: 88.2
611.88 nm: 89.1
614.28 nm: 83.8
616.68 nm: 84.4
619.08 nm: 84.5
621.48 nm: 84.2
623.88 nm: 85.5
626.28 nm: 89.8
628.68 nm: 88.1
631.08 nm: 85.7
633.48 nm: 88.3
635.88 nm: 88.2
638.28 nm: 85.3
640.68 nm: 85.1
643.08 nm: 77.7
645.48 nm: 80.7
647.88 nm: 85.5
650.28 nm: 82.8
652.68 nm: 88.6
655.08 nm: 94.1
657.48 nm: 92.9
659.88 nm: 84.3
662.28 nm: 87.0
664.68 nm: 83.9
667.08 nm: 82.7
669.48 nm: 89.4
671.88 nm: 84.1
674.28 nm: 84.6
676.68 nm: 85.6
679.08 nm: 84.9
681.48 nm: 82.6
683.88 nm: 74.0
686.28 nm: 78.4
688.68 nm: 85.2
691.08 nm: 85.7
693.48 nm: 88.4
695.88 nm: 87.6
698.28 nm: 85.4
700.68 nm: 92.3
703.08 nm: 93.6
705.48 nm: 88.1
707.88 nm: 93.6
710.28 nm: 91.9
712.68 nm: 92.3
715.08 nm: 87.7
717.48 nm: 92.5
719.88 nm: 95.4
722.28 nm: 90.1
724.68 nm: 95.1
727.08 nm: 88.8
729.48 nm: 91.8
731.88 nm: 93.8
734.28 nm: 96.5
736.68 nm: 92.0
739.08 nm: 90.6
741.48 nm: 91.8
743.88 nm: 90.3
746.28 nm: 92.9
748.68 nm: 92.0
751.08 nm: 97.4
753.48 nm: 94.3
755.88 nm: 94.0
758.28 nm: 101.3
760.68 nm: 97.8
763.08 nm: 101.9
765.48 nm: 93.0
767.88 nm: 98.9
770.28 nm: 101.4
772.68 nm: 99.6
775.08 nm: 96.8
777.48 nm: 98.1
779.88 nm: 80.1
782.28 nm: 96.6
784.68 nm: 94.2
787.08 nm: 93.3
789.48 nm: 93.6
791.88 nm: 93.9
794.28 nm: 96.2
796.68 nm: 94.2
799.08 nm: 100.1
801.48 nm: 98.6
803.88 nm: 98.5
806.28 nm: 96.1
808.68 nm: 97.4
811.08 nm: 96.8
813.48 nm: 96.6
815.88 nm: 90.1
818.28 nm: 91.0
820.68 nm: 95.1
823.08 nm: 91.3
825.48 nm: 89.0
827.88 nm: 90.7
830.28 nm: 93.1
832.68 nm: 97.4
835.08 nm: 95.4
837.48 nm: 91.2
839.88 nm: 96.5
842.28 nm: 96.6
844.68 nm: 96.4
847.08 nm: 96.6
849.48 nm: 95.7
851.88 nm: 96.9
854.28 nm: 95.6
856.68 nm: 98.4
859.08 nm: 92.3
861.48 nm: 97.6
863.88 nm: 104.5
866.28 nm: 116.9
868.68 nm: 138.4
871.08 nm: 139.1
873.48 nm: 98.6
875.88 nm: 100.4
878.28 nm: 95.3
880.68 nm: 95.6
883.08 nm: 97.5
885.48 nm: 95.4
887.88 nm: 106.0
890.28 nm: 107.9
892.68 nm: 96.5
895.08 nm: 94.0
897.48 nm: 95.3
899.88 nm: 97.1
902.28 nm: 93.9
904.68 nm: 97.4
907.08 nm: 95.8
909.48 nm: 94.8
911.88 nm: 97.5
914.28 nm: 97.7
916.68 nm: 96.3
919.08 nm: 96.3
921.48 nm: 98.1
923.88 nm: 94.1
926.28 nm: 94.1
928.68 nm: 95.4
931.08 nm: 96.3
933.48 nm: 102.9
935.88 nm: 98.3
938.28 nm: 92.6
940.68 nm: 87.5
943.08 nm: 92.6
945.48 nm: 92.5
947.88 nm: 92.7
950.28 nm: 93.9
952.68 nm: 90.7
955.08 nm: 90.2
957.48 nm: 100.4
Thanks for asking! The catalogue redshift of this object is 0.323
